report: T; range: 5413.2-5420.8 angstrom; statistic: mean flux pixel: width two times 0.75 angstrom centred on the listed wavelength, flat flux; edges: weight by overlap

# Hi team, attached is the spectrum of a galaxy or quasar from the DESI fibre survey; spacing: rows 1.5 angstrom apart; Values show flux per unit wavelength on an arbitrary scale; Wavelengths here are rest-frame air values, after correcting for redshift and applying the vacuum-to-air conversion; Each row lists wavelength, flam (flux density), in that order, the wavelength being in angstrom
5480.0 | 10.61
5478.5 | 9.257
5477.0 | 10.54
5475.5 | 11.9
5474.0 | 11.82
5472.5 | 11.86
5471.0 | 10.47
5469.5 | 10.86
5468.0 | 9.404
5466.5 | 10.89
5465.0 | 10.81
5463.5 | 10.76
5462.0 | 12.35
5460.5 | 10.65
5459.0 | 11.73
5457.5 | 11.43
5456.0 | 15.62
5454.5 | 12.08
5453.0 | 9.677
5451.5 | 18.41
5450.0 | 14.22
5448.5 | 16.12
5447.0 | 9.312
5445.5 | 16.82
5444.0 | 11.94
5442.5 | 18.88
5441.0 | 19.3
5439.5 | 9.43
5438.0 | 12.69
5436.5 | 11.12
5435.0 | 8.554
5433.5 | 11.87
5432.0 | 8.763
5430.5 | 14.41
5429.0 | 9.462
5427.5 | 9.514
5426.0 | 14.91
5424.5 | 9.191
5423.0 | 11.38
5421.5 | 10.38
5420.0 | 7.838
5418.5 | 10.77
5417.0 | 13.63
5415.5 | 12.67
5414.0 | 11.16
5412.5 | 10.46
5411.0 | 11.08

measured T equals 11.2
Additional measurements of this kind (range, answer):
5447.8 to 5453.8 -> 14.6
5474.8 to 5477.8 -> 11.2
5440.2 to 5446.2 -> 16.7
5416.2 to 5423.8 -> 10.8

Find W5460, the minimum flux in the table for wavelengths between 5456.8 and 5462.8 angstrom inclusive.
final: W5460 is 10.65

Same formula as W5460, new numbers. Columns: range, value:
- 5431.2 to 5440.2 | 8.554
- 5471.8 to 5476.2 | 11.82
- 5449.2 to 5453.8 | 9.677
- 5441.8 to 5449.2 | 9.312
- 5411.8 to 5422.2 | 7.838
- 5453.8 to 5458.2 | 11.43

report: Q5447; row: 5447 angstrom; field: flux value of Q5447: 9.312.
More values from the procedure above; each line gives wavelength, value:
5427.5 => 9.514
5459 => 11.73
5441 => 19.3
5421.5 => 10.38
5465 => 10.81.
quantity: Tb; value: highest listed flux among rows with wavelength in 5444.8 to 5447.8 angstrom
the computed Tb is 16.82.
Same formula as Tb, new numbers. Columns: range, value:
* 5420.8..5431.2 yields 14.91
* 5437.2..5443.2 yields 19.3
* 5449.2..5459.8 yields 18.41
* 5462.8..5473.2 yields 11.86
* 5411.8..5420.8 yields 13.63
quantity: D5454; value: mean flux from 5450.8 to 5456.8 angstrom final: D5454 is 13.9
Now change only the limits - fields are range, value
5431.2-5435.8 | 9.8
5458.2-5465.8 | 11.3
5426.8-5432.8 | 10.6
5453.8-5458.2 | 13.1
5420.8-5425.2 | 10.3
